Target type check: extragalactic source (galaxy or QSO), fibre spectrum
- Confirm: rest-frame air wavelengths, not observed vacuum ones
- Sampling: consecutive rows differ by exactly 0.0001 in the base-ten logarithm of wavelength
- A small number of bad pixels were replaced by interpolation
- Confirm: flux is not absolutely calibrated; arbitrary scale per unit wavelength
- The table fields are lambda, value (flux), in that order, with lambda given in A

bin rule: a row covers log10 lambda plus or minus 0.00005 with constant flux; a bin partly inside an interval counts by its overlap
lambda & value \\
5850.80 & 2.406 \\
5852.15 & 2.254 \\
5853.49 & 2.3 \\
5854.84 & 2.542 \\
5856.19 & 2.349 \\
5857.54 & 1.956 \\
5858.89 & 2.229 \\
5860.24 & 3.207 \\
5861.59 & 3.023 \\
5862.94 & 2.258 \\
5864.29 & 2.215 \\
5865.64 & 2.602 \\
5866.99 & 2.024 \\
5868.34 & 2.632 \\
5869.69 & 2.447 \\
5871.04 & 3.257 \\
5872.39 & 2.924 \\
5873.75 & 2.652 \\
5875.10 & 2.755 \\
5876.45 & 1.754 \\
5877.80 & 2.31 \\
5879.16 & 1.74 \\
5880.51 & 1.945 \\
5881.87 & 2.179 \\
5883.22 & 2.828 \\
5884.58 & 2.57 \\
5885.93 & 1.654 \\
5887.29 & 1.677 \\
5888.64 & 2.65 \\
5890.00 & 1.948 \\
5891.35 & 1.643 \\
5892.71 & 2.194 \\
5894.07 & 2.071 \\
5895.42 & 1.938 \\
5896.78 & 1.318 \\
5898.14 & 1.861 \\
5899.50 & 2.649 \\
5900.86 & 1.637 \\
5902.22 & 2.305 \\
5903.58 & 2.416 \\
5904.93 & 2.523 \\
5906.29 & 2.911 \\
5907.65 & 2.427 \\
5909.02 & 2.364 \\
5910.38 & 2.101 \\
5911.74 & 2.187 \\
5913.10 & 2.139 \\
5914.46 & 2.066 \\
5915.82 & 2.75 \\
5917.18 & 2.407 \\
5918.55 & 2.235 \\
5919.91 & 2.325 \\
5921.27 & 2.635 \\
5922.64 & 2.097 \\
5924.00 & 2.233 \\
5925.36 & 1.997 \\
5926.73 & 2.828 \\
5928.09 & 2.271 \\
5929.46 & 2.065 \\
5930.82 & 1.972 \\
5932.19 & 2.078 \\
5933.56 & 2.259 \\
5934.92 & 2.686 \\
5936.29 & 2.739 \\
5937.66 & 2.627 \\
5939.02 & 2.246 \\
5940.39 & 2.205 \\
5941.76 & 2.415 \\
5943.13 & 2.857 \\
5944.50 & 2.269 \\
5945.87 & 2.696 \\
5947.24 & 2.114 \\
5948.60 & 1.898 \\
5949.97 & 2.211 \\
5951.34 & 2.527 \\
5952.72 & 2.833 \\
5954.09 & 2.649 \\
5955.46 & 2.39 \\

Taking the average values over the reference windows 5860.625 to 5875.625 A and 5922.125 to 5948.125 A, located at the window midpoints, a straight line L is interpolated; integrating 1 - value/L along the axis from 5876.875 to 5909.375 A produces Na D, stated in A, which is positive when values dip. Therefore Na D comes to 4.8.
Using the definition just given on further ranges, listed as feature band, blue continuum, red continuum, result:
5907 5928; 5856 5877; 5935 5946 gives 1.6 A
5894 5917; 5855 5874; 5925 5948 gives 2.1 A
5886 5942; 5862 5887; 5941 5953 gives 3.6 A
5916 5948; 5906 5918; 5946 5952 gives -1.1 A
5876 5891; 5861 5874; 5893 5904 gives 1.2 A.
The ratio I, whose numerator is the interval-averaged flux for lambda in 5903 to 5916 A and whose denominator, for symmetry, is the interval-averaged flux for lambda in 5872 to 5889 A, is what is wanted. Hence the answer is 1.05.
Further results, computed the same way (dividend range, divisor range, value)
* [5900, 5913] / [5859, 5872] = 0.88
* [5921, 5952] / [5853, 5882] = 0.96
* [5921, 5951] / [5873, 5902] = 1.11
